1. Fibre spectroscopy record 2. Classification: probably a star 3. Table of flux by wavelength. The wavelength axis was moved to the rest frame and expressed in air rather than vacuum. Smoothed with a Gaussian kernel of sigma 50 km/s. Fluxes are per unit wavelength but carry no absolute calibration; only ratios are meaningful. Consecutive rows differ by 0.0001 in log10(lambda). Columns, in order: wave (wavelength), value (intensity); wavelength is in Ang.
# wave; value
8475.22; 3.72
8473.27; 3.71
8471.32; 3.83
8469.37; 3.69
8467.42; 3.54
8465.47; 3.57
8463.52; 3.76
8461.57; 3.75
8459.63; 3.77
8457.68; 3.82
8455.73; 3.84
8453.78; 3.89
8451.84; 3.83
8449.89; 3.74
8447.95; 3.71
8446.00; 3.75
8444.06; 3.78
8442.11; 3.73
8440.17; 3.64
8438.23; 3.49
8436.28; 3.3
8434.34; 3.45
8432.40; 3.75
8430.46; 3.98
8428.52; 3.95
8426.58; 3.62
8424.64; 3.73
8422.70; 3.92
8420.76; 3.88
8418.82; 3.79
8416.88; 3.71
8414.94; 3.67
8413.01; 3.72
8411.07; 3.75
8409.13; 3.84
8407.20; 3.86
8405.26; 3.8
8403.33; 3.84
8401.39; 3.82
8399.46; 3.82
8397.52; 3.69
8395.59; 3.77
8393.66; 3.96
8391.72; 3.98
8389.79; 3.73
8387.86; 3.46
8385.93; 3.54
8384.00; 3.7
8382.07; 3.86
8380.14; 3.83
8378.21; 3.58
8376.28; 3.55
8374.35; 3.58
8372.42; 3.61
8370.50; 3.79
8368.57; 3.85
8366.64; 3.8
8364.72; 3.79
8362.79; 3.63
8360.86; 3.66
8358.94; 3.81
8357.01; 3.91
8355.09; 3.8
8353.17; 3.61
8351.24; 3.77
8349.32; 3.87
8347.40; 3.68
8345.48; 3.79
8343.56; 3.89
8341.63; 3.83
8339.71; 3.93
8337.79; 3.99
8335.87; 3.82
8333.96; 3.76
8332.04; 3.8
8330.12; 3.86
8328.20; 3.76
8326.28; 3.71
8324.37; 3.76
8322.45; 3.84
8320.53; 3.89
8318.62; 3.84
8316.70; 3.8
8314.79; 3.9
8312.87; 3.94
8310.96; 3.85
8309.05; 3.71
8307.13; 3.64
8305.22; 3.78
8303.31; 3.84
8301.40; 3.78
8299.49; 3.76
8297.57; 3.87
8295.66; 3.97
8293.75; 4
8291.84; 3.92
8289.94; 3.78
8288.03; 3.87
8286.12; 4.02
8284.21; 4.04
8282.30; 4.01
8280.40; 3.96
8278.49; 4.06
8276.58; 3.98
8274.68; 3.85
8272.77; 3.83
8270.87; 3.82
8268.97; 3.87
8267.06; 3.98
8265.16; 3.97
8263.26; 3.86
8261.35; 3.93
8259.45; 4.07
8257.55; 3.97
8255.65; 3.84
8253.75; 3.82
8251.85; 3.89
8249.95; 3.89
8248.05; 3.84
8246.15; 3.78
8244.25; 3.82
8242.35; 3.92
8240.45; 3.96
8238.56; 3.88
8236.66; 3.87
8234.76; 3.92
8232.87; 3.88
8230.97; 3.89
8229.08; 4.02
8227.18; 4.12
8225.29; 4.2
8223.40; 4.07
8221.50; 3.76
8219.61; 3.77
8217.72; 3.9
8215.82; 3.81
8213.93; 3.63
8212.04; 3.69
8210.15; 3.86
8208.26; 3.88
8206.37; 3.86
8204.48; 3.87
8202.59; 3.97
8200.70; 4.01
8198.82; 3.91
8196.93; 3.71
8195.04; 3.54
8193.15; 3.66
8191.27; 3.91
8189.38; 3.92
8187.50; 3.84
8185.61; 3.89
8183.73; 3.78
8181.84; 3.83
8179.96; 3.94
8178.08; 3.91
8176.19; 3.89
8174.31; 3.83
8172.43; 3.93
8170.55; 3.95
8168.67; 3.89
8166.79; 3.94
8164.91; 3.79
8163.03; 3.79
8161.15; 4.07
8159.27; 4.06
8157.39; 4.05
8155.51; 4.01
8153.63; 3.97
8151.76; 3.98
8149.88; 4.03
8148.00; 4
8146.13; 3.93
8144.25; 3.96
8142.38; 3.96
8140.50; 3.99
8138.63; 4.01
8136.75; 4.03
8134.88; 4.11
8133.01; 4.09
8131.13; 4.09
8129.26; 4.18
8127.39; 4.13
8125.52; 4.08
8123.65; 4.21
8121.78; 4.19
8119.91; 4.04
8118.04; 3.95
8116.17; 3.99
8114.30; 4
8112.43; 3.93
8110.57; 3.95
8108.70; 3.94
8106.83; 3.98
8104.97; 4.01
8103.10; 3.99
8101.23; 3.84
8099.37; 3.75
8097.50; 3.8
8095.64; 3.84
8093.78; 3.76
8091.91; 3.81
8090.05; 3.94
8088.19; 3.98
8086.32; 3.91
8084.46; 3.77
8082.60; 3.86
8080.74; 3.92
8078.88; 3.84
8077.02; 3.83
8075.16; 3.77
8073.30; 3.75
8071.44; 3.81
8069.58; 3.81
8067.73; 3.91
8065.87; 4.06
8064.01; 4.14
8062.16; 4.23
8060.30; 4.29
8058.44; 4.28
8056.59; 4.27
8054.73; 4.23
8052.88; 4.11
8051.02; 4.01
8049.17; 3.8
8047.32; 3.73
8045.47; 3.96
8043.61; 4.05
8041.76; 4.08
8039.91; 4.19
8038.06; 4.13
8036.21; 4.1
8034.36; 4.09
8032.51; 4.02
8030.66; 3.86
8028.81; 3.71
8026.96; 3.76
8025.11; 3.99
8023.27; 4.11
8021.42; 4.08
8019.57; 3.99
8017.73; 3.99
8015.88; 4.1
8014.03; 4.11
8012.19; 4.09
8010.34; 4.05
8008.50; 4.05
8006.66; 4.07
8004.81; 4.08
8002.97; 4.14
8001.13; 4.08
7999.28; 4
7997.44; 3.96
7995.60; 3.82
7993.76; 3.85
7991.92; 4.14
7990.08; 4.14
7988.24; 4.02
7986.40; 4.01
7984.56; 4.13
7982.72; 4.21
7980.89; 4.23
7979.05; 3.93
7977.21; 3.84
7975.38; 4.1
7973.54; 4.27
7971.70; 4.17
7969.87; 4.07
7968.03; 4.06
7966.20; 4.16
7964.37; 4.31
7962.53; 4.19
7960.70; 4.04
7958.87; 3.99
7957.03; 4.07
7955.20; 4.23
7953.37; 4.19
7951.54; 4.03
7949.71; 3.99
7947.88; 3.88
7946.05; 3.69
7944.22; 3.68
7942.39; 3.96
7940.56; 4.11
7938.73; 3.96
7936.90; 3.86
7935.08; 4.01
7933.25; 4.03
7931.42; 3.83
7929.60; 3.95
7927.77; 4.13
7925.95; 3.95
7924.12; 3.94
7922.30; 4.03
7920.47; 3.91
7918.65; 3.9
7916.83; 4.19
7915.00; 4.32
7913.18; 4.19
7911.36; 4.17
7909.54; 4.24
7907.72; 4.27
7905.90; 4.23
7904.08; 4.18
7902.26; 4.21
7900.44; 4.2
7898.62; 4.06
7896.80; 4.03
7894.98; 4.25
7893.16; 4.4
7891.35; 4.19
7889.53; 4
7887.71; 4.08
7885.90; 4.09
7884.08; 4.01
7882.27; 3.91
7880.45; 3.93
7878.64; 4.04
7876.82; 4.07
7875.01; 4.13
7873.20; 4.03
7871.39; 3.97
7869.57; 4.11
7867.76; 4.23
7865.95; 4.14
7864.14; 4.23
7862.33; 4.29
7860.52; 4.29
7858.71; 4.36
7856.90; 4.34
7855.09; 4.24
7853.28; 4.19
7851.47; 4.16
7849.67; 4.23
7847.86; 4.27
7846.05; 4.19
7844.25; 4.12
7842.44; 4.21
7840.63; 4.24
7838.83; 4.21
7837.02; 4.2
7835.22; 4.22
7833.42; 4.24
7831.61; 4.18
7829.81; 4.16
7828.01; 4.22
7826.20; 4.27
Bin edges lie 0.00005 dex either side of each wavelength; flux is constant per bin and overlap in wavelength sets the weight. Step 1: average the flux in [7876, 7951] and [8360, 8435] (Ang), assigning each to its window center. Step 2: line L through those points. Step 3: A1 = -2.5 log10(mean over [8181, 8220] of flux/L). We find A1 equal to 0.01 mag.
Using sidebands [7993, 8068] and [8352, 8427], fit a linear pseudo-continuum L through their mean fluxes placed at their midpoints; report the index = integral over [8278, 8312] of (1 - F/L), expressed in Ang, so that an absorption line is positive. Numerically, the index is -0.5 Ang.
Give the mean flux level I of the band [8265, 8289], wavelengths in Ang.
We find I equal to 3.94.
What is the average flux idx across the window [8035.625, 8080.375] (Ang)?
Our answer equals 4.01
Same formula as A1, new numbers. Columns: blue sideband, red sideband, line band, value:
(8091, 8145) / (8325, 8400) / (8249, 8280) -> -0.02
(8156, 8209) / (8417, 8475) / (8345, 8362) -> 0.01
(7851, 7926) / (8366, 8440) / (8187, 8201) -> 0.03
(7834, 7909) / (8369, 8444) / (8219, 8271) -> -0.02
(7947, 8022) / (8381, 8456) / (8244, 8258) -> 0.01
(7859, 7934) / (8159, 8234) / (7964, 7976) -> -0.03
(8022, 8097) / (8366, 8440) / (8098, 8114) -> 0.00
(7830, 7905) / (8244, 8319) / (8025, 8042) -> 0.02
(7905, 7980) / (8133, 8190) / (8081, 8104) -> 0.03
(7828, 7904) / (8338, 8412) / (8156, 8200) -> 0.01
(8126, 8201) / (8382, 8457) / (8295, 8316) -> 0.00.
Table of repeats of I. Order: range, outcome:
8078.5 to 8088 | 3.87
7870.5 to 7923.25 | 4.11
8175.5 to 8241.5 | 3.87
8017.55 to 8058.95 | 4.02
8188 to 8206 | 3.84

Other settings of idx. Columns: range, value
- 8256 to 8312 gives 3.9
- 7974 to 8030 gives 4.03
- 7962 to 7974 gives 4.17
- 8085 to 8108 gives 3.88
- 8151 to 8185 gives 3.92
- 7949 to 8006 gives 4.08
